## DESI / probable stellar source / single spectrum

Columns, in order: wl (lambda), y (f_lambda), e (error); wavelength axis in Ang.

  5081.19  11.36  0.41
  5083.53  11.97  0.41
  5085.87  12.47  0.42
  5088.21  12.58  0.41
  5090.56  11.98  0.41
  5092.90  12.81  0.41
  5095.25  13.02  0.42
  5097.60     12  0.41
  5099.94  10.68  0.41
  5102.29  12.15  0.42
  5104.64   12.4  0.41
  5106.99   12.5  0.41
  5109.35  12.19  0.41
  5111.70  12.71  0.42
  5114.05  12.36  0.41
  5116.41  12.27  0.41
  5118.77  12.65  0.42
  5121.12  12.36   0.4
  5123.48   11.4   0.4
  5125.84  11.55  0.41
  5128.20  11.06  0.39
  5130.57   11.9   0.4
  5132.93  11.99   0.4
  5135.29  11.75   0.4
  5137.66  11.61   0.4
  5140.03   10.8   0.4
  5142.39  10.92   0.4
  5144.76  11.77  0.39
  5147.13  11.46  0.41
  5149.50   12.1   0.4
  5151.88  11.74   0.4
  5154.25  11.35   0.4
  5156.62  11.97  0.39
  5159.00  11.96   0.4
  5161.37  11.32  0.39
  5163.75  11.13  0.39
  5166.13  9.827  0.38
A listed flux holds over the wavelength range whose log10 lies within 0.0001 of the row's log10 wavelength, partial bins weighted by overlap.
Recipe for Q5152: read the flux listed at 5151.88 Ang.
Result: 11.74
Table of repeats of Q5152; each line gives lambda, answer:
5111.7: 12.71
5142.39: 10.92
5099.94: 10.68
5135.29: 11.75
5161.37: 11.32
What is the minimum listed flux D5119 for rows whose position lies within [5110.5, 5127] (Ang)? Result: 11.4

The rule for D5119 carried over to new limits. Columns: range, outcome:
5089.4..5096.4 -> 11.98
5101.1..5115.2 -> 12.15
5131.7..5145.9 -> 10.8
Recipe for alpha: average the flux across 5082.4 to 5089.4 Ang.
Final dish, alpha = 12.3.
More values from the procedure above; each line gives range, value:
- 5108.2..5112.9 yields 12.5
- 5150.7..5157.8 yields 11.7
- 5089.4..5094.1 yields 12.4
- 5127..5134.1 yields 11.6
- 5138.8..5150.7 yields 11.4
